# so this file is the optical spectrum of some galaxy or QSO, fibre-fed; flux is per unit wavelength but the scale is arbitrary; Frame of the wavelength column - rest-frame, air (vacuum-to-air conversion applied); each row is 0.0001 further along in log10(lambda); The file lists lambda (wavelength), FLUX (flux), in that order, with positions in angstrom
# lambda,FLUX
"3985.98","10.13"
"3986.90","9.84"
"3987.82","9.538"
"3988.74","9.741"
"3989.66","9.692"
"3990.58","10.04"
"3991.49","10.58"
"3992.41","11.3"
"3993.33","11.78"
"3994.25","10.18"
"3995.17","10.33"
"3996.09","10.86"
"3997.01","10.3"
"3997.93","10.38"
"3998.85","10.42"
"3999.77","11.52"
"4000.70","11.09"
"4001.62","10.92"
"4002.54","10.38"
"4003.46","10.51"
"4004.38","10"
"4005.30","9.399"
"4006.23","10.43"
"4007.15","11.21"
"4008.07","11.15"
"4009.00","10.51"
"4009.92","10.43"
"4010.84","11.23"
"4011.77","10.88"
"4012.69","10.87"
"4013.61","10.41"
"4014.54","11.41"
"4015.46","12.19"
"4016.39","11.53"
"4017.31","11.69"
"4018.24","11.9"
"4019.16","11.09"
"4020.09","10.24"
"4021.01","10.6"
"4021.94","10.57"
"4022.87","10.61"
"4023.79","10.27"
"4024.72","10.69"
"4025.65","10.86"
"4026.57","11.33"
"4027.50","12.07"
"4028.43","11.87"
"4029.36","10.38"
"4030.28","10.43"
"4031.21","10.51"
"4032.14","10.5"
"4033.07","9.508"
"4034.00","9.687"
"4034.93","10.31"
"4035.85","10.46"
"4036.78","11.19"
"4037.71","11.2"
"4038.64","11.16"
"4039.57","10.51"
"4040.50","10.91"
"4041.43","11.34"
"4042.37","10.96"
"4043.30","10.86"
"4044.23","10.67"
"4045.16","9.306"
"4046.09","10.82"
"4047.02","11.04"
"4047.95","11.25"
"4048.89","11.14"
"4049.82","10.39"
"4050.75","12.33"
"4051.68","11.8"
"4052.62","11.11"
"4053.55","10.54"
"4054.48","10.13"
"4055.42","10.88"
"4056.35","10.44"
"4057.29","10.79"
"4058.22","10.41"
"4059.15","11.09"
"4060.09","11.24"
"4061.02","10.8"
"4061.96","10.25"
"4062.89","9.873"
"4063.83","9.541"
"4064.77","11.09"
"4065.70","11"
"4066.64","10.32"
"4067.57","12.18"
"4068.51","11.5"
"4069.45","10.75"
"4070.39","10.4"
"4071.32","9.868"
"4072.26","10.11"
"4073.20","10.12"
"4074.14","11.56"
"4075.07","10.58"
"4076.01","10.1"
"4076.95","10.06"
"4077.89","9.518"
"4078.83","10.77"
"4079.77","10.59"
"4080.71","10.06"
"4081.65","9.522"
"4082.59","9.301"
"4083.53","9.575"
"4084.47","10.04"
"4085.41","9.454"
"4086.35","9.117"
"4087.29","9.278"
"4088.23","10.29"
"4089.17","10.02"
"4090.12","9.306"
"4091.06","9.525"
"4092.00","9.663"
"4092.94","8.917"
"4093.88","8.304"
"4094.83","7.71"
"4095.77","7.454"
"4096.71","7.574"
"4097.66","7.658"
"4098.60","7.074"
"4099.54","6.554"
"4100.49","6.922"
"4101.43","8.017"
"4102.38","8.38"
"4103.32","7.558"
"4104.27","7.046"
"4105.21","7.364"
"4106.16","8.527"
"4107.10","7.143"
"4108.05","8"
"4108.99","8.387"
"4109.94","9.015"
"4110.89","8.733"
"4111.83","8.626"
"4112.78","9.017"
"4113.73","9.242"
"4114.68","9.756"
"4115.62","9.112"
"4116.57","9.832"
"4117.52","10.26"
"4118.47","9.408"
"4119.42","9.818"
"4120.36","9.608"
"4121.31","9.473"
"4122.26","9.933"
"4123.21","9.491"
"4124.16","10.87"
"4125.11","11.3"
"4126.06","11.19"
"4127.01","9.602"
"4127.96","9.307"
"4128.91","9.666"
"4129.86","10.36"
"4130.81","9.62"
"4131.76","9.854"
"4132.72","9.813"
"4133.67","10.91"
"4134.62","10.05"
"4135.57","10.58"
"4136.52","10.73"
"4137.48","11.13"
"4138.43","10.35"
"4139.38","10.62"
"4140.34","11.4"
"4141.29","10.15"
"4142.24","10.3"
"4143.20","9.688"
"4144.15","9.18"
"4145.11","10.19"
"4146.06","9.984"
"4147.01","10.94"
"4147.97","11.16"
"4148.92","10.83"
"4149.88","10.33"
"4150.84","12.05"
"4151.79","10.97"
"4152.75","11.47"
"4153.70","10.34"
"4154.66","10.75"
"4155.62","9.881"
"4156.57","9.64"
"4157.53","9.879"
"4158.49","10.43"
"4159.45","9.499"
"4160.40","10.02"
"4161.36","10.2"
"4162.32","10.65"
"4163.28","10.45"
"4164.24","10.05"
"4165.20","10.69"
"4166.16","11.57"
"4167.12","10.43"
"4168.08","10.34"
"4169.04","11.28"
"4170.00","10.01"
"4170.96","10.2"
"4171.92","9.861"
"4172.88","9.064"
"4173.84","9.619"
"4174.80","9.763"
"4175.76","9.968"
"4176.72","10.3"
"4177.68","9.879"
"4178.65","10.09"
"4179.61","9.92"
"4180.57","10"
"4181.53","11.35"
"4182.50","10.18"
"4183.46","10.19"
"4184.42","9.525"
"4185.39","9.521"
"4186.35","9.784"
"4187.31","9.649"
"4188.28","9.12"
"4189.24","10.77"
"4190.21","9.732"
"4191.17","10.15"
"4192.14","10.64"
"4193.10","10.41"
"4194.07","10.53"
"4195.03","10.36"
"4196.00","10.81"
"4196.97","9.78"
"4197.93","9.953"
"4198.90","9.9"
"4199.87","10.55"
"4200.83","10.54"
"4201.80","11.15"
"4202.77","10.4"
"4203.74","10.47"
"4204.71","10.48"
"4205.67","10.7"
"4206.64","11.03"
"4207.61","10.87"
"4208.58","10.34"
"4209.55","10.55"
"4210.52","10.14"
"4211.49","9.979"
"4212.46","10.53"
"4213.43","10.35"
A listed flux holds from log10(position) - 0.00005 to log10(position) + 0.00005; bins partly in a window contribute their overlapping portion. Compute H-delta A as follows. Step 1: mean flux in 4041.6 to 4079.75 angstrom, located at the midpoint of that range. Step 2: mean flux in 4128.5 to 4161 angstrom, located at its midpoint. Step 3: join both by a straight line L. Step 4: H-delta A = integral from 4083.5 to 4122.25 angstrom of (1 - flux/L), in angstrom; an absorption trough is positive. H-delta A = 6.7 angstrom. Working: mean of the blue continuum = 10.7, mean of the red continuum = 10.4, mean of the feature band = 8.71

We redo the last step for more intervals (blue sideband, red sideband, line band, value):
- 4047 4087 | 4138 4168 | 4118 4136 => 0.7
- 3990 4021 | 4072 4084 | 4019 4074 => -1.6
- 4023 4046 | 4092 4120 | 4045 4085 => -3.6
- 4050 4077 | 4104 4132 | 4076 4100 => 2.4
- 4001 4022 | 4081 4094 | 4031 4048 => -0.5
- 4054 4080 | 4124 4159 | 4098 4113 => 3.7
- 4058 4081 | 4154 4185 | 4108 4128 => 1.5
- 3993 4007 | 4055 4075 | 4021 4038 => -0.1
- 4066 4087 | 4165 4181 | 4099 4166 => 2.9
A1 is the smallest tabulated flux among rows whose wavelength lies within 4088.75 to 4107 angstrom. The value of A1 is 6.554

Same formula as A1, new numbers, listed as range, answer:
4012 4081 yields 9.306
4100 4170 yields 6.922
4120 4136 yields 9.307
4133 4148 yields 9.18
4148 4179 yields 9.064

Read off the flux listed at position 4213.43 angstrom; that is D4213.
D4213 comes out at 10.35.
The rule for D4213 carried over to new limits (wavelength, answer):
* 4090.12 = 9.306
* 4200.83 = 10.54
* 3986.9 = 9.84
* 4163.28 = 10.45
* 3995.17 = 10.33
